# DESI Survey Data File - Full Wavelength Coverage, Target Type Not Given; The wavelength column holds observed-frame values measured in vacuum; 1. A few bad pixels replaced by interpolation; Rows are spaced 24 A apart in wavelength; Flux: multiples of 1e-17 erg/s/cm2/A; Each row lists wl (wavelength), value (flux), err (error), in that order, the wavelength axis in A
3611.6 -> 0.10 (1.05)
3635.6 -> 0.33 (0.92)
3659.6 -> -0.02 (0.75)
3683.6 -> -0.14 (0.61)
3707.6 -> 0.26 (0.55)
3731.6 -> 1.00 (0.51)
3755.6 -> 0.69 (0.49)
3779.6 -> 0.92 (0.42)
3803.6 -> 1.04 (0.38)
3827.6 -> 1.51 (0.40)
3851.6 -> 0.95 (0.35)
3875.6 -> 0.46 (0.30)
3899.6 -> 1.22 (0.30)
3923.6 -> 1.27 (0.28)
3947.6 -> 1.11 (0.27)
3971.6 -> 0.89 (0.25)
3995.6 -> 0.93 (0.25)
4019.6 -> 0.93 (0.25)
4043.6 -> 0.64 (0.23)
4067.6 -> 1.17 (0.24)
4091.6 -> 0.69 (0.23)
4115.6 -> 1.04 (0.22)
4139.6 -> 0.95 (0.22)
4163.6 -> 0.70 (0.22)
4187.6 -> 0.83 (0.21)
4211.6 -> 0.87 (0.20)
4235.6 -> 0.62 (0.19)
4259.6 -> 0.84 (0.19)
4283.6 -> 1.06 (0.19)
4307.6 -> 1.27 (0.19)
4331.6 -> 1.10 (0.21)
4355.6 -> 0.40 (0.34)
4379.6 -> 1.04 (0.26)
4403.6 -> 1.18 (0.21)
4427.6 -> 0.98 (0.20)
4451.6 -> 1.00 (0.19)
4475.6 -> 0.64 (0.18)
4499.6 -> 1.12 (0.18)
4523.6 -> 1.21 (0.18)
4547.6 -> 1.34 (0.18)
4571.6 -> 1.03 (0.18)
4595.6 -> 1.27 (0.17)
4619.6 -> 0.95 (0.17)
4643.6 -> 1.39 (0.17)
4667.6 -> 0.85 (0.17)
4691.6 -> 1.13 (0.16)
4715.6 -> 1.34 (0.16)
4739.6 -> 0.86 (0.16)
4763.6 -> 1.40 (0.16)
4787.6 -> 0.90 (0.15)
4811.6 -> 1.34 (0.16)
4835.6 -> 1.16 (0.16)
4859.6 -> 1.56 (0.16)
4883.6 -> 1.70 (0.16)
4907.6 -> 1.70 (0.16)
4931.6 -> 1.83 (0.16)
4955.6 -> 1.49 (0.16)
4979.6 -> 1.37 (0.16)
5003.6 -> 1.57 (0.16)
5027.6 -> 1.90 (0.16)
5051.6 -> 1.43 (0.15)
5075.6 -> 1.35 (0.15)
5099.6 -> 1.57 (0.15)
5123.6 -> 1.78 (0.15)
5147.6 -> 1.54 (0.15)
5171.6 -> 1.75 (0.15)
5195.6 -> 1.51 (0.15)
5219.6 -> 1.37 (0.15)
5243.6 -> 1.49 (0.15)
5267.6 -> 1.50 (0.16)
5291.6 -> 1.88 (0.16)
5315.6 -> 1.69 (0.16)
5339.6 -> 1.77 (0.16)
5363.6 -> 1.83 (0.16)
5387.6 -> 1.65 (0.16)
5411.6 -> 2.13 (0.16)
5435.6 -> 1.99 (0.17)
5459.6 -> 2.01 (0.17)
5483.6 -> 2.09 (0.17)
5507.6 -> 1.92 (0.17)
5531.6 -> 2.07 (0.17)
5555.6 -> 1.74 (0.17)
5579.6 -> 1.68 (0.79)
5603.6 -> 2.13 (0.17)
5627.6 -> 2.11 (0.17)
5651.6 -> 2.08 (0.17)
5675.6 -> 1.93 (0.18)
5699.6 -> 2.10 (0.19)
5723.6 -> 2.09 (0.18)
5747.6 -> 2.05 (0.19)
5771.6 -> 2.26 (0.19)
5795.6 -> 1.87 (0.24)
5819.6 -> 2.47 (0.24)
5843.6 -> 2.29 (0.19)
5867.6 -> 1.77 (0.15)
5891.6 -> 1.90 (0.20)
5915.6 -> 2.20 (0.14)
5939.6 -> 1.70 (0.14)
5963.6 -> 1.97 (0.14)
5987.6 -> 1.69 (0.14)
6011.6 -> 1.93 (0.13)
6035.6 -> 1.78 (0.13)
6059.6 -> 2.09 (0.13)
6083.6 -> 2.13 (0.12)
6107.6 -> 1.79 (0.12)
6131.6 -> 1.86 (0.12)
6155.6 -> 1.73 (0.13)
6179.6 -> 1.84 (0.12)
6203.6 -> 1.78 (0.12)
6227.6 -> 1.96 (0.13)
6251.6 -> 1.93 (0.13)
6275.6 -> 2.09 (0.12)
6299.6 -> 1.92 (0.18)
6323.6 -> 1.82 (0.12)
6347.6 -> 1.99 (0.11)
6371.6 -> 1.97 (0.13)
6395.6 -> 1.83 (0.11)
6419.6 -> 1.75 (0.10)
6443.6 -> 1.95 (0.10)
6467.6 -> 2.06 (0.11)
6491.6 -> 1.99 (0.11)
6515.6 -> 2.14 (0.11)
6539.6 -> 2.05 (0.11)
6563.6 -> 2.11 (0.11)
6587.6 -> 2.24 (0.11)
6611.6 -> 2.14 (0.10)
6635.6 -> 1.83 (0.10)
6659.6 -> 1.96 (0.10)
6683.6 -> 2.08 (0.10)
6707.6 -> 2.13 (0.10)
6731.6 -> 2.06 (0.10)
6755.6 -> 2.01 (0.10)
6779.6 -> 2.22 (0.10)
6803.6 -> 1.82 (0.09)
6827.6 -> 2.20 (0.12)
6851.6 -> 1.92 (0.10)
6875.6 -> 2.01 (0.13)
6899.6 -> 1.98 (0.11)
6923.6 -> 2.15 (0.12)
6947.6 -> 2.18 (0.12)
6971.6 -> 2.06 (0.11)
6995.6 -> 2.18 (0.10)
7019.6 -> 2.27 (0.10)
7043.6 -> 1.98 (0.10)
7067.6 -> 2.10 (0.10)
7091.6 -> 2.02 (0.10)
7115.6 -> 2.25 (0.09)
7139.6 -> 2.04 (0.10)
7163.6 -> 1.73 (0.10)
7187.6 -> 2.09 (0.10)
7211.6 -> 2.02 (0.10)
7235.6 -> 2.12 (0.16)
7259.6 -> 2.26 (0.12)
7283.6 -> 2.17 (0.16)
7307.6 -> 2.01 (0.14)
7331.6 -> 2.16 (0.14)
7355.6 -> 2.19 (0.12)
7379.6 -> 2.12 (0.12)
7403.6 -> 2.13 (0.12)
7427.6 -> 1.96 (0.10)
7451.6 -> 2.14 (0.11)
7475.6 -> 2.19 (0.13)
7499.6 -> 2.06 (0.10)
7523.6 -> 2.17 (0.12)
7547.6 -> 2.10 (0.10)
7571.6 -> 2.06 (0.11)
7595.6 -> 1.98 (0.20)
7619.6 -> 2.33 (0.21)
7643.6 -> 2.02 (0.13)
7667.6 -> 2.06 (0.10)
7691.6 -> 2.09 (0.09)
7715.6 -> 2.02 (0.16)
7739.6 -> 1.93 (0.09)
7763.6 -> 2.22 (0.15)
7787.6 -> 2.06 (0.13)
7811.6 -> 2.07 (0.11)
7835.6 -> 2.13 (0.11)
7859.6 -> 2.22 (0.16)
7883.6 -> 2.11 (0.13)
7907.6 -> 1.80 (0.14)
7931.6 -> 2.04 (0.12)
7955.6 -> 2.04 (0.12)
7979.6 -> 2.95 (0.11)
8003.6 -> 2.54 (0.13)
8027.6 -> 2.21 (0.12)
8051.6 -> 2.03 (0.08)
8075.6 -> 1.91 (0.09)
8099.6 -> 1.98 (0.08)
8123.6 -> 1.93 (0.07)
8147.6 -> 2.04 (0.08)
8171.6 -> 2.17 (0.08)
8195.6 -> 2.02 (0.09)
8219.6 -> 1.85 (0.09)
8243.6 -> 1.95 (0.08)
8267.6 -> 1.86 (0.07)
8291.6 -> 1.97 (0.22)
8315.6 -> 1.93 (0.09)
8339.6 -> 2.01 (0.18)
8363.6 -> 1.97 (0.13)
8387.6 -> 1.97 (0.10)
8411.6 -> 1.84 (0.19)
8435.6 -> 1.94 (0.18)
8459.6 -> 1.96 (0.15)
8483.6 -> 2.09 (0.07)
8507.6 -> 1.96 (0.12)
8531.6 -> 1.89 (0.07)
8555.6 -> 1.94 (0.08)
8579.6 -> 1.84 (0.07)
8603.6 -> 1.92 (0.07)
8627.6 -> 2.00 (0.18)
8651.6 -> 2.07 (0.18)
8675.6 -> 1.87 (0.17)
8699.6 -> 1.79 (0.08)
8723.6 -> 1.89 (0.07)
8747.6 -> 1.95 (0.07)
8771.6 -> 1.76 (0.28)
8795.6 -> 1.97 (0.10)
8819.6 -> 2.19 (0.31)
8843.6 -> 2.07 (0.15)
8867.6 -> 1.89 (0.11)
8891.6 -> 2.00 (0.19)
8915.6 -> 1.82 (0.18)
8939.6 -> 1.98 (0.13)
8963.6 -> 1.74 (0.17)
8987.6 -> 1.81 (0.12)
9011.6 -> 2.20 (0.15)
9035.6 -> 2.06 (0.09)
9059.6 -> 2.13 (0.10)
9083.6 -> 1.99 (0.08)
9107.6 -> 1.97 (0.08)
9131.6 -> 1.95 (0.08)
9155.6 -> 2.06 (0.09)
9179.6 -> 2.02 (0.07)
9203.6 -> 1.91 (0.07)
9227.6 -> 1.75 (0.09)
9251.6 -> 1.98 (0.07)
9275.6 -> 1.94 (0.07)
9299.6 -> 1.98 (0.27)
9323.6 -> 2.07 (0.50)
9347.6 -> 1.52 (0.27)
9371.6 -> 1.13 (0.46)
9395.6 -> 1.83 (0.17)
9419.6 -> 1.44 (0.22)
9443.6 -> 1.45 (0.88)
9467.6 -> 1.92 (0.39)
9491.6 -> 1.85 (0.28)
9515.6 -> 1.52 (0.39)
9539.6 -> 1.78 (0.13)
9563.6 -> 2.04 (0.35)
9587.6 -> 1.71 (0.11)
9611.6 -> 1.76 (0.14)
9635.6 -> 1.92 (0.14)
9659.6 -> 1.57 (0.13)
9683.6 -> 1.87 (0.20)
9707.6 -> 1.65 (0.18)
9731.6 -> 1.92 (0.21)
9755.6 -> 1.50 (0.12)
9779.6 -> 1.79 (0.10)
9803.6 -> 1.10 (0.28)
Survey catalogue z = 0.22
